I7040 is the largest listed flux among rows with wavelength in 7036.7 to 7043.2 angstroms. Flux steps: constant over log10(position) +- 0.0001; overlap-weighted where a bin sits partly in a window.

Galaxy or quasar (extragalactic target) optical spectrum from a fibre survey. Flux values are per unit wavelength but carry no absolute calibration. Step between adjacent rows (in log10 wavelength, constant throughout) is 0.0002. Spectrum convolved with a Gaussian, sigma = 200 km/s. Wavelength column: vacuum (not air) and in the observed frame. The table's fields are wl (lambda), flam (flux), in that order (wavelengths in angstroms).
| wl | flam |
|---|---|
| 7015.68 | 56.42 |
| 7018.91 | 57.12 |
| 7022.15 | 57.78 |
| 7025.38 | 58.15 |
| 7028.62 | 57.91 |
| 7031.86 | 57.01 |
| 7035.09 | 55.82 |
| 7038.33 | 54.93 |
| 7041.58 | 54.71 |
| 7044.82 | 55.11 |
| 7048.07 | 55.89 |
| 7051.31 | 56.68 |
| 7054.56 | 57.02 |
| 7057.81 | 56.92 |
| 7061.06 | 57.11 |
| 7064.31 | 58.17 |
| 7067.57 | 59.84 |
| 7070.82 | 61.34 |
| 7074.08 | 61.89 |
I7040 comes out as 54.93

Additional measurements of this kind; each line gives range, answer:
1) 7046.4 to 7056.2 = 57.02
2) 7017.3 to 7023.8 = 57.78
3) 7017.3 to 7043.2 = 58.15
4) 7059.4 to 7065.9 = 58.17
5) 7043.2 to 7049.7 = 55.89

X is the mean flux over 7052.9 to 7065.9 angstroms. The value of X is 57.3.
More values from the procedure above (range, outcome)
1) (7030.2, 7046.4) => 55.5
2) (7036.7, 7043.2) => 54.8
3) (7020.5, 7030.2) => 57.9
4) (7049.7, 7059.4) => 56.9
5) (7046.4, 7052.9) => 56.3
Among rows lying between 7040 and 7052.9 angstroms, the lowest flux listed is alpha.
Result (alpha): 54.71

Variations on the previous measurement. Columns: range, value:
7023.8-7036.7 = 55.82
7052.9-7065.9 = 56.92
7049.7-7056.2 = 56.68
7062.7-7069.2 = 58.17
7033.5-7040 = 54.93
